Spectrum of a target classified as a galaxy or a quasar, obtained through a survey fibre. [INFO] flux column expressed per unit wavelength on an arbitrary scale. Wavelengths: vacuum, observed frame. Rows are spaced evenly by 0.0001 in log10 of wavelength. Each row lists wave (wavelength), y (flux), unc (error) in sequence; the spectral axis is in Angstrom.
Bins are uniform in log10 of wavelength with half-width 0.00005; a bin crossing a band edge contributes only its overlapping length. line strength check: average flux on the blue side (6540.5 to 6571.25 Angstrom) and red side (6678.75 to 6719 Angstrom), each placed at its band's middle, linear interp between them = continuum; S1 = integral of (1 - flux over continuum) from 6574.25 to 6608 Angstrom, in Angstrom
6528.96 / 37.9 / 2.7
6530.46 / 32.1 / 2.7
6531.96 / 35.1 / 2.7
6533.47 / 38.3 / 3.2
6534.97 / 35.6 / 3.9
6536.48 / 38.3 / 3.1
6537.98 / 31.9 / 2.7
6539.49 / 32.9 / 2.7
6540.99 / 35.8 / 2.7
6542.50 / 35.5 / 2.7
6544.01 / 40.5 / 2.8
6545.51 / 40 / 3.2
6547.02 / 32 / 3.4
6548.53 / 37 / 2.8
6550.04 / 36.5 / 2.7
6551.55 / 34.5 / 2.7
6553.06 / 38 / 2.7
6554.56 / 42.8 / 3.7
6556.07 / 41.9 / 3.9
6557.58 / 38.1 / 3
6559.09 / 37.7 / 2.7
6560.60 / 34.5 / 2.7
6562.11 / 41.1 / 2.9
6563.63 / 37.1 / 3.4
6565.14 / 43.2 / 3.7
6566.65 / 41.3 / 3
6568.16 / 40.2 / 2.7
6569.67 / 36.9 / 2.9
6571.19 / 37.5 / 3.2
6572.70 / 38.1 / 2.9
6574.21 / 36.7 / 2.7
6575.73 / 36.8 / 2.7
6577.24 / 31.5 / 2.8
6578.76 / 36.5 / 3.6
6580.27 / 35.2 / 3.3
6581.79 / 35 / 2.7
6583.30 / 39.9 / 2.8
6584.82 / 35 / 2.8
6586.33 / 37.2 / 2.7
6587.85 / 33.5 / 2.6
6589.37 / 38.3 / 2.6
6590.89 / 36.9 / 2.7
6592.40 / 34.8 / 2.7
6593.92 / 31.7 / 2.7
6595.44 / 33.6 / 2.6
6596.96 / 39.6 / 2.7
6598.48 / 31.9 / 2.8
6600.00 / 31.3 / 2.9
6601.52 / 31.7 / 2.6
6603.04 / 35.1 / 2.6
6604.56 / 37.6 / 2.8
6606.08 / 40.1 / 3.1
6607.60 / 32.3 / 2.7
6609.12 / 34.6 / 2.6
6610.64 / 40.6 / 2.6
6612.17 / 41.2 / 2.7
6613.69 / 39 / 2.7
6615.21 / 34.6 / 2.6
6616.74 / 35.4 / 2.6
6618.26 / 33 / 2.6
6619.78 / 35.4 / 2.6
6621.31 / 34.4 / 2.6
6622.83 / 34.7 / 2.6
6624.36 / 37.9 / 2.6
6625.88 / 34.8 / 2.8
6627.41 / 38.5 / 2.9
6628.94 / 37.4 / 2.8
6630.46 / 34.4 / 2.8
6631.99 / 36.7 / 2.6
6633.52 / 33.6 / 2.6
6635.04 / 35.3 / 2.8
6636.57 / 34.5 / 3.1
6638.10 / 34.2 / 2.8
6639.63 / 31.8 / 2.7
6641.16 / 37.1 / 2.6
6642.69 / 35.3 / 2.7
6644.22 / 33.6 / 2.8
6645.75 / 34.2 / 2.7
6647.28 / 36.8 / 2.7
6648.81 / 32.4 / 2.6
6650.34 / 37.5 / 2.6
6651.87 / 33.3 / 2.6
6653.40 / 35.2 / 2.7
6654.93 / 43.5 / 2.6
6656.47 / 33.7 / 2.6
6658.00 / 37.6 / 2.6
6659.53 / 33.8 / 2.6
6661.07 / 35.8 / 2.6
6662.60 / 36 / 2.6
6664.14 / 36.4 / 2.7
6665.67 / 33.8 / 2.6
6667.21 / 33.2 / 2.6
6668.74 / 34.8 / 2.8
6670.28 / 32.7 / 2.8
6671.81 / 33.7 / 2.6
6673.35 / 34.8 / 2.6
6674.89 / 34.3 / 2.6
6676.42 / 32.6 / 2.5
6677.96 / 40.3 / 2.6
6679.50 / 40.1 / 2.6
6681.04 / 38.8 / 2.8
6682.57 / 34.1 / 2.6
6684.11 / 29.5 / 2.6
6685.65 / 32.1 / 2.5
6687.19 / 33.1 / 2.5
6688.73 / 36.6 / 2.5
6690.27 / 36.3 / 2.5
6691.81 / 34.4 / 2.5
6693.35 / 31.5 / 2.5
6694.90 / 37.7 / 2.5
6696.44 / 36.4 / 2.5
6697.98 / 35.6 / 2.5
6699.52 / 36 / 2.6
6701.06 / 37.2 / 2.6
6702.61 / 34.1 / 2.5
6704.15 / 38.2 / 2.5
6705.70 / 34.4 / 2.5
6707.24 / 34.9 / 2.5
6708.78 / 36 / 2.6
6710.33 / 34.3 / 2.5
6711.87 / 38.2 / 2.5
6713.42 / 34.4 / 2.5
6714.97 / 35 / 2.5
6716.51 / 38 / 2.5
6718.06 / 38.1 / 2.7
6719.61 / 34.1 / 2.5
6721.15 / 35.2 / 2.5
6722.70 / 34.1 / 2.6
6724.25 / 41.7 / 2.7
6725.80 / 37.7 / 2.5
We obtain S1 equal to 2.03 Angstrom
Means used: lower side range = 38.2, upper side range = 35.6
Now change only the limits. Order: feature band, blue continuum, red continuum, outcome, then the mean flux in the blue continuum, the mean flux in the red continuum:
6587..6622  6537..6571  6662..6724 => 1.26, 37.7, 35.3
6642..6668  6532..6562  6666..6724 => 0.25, 37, 35.3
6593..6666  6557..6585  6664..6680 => 1.18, 37.5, 35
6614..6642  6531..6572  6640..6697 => 0.57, 37.5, 35.2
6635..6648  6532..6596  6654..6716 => 0.44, 36.9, 35.4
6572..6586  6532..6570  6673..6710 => 0.40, 37.6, 35.4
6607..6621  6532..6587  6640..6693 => -0.02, 37.2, 35.2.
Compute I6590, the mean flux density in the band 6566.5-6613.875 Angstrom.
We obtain 36.2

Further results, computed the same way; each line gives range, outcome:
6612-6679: 35.4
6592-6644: 35.4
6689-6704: 35.6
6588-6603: 34.4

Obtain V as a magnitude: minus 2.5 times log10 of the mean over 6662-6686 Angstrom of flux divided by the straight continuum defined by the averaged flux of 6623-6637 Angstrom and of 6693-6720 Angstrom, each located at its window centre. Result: 0.03 mag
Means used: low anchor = 35.9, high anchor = 35.9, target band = 34.9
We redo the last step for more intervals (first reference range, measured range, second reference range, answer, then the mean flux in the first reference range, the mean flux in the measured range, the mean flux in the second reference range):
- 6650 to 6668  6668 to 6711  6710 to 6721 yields 0.02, 35.8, 35.2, 36.1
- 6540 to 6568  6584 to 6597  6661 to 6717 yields 0.06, 38.2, 35.4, 35.3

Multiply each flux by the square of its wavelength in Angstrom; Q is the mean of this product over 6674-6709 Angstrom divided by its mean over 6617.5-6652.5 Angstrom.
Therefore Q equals 1.0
